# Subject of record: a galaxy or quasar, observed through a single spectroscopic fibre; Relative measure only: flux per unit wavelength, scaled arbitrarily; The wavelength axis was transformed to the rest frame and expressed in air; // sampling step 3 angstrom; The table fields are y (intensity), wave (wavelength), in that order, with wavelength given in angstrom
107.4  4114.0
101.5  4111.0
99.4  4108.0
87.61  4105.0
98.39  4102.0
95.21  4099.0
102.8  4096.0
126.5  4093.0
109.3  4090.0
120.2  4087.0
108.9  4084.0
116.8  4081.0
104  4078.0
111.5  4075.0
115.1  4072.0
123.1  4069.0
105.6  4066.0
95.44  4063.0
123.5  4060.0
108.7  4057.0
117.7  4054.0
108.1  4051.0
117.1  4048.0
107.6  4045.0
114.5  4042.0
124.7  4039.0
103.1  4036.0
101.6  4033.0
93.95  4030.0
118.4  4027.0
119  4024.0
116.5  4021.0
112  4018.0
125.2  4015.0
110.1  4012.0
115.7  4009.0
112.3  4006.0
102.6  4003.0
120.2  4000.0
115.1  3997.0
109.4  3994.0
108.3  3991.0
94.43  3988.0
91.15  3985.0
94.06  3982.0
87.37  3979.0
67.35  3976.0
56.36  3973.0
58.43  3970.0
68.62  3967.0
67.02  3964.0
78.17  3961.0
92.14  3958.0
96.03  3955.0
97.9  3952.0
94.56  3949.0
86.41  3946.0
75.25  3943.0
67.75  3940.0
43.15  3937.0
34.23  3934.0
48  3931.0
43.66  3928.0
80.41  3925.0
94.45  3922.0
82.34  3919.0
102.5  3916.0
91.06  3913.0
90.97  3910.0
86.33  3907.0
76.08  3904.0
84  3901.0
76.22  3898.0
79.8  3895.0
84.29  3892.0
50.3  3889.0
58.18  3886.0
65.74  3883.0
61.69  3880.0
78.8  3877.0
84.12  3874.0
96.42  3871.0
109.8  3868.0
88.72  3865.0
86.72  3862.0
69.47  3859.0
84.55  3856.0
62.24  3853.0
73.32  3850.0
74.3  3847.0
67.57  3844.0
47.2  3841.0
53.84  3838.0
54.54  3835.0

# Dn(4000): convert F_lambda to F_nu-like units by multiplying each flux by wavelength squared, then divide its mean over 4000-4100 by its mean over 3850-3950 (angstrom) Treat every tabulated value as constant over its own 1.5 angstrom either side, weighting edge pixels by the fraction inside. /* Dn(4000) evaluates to 1.6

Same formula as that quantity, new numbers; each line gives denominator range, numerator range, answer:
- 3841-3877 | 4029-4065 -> 1.51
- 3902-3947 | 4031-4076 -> 1.62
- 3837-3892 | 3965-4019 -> 1.41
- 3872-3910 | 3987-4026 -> 1.60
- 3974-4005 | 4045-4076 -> 1.18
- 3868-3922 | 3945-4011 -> 1.19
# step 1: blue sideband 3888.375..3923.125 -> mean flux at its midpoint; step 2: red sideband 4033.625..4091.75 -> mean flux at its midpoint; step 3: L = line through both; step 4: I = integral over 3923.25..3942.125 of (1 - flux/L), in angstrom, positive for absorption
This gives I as 7.4 angstrom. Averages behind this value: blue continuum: 83.9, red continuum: 112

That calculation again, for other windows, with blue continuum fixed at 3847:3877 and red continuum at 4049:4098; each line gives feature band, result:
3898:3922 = 0.7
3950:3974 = 4.7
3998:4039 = -2.9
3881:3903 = 4.1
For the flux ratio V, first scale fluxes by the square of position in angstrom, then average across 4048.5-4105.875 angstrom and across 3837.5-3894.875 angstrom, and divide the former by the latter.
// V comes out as 1.6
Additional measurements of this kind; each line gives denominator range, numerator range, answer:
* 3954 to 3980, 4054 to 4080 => 1.58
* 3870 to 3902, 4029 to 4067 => 1.61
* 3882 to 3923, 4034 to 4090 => 1.52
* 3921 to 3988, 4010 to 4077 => 1.58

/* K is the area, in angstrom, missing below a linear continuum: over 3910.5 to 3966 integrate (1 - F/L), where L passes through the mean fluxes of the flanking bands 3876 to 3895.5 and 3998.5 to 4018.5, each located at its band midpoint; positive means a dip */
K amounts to 6.7 angstrom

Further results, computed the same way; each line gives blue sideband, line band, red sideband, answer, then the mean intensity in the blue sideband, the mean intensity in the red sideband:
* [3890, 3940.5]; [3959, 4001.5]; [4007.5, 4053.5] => 4.2 angstrom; 74.3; 113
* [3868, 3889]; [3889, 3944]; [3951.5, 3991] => 2.6 angstrom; 75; 81.3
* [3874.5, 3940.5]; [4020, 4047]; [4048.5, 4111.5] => -3.3 angstrom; 72.1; 109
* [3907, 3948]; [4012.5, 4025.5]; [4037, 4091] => -2.3 angstrom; 73.1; 113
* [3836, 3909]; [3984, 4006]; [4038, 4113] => -2.5 angstrom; 75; 110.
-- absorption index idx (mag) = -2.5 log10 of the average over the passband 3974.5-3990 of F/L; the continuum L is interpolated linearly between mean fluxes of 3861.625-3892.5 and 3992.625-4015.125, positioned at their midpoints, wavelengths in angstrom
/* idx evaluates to 0.22 mag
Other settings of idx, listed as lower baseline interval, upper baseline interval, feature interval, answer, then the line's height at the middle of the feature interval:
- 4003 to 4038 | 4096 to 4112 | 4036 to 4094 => -0.10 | 104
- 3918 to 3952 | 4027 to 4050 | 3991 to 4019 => -0.18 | 96.5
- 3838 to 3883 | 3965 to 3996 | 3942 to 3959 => -0.11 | 81.9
